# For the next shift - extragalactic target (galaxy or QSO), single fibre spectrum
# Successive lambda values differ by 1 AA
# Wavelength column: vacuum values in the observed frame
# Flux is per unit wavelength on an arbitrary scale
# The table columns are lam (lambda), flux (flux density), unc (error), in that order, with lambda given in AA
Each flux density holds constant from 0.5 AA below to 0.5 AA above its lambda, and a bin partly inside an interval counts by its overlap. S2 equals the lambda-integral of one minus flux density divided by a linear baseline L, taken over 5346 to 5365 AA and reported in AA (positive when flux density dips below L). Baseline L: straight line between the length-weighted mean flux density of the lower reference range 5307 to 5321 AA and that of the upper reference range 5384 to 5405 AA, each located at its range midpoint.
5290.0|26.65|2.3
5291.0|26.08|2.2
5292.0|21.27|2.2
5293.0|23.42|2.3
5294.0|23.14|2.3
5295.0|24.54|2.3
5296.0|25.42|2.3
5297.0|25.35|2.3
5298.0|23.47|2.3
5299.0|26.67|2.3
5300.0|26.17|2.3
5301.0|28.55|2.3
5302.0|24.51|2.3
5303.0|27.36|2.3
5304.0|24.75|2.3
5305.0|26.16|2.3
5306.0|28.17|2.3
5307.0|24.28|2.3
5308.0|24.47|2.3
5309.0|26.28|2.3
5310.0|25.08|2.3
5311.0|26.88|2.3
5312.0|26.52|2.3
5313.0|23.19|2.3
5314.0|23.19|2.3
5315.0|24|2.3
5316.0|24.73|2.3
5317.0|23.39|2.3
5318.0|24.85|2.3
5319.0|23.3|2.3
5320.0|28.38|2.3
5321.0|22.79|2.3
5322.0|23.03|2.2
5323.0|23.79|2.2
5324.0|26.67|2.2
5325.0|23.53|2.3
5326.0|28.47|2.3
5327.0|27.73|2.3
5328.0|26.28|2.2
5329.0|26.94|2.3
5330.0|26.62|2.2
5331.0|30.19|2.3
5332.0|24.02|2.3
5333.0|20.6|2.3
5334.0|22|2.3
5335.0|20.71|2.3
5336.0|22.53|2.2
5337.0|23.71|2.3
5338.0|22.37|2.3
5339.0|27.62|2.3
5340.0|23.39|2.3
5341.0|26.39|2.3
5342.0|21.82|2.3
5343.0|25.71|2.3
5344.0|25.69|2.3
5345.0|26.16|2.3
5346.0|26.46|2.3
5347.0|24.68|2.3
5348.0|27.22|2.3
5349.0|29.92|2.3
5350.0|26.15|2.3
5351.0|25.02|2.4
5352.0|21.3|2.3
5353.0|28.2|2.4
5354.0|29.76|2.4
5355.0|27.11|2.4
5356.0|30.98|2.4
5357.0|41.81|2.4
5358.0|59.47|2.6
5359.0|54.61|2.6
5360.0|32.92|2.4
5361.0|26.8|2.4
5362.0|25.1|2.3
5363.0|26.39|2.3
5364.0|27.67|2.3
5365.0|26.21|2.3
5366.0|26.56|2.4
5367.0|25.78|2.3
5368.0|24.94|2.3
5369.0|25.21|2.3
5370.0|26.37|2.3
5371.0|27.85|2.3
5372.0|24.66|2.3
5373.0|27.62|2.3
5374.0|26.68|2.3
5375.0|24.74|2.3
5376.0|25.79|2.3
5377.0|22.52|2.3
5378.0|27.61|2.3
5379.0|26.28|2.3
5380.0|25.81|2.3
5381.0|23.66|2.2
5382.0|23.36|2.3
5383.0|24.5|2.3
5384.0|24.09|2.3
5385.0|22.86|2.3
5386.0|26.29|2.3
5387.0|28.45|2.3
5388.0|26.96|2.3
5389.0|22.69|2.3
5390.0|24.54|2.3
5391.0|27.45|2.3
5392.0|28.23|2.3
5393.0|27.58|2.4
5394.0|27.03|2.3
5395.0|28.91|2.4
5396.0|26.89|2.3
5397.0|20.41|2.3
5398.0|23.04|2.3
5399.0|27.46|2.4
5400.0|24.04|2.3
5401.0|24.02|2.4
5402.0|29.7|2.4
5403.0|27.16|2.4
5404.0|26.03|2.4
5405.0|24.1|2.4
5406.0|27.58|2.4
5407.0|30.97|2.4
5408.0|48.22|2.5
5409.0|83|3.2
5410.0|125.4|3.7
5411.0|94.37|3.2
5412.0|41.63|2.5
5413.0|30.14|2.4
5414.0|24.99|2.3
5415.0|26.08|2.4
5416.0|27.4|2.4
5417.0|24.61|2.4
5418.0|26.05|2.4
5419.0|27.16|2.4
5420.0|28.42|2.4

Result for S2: -4.29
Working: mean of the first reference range 24.8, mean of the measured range 31.1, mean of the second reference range 25.9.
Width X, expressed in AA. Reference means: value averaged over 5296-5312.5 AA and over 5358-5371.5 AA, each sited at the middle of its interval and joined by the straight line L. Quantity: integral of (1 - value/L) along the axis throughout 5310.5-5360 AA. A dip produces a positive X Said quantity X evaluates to 1.99 AA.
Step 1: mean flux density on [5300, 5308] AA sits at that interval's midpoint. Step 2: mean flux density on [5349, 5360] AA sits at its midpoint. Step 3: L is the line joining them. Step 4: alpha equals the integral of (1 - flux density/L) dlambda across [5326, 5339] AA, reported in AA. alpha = 2.5 AA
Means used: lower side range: 26.1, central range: 24.7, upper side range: 34.2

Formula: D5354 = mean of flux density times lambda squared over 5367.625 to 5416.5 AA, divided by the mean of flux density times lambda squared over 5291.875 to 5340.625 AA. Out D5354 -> 1.29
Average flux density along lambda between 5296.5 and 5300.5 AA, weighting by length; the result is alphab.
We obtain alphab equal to 25.4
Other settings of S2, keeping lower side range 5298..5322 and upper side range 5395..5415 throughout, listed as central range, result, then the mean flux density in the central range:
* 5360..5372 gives 2.5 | 26.5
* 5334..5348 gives 2.6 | 24.4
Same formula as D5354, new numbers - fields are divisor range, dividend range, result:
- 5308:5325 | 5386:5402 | 1.08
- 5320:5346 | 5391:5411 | 1.53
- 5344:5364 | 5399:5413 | 1.50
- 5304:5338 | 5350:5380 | 1.19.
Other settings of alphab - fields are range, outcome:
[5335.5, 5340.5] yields 23.9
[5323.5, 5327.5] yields 26.6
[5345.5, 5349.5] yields 27.1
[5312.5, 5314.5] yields 23.2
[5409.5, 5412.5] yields 87.1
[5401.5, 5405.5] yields 26.7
